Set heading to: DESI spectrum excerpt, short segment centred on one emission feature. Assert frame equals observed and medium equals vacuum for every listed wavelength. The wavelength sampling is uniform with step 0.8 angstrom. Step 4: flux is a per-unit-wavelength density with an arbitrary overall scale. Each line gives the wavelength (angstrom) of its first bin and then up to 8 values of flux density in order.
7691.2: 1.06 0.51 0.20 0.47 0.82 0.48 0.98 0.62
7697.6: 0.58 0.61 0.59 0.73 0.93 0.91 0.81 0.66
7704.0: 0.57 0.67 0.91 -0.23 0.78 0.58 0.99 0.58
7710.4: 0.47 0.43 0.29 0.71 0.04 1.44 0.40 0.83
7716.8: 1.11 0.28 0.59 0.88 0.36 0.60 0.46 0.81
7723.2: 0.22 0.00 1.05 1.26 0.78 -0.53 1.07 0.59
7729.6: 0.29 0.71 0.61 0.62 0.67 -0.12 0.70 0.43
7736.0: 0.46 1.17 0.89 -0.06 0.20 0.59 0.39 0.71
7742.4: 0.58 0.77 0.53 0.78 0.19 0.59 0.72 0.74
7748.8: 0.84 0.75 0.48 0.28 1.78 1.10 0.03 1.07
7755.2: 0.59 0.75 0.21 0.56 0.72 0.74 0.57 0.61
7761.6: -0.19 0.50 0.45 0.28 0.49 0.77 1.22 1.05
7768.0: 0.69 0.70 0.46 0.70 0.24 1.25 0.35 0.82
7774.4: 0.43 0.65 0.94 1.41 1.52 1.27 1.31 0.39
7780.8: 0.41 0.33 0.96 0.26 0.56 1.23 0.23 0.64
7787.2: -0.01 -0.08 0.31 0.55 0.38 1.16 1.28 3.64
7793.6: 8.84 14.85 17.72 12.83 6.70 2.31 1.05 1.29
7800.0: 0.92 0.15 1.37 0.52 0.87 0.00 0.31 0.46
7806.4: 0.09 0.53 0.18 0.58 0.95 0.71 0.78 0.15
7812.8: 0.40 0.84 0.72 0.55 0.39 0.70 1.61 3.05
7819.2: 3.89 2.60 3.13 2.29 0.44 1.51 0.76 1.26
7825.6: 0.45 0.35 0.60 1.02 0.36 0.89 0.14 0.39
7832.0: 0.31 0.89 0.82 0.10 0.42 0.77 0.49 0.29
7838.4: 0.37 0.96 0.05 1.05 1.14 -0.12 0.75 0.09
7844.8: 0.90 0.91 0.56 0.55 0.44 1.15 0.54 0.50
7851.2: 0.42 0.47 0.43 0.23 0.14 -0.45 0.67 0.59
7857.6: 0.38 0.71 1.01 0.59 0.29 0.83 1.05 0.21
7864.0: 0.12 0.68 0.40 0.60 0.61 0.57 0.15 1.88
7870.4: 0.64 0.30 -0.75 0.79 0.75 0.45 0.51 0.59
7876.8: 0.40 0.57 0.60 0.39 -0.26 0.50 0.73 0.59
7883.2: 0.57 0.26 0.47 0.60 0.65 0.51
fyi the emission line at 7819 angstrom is [N II] 6583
